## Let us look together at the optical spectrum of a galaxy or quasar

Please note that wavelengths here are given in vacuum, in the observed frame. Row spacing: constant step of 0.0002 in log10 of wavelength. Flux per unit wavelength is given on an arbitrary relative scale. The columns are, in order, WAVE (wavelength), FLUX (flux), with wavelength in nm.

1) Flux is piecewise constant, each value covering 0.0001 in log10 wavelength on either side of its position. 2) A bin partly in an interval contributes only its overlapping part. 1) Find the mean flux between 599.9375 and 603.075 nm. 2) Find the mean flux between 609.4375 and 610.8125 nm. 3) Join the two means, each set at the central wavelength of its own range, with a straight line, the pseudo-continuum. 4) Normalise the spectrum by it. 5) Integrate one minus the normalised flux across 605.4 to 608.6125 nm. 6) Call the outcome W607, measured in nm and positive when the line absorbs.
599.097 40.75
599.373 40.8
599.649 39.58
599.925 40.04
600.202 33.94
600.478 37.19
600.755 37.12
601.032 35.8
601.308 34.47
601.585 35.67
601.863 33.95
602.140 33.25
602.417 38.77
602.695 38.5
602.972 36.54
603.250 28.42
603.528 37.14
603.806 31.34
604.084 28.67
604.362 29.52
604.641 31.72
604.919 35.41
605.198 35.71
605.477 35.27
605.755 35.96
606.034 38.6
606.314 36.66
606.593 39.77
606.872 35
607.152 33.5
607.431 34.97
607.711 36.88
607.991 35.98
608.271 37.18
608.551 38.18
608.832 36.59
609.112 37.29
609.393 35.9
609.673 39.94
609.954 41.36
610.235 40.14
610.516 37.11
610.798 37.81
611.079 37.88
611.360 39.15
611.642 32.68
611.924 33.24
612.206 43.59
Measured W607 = 0.132 nm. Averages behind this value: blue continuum 36.1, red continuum 39.2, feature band 36.5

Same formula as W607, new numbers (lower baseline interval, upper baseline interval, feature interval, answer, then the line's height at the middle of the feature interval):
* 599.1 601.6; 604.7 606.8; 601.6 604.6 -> 0.27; 37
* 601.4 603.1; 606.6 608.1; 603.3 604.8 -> 0.18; 35.9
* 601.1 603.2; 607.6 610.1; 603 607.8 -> 0.29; 36.6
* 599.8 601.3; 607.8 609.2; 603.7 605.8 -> 0.23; 36.8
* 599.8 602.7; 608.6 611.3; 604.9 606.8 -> 0.02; 37.2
